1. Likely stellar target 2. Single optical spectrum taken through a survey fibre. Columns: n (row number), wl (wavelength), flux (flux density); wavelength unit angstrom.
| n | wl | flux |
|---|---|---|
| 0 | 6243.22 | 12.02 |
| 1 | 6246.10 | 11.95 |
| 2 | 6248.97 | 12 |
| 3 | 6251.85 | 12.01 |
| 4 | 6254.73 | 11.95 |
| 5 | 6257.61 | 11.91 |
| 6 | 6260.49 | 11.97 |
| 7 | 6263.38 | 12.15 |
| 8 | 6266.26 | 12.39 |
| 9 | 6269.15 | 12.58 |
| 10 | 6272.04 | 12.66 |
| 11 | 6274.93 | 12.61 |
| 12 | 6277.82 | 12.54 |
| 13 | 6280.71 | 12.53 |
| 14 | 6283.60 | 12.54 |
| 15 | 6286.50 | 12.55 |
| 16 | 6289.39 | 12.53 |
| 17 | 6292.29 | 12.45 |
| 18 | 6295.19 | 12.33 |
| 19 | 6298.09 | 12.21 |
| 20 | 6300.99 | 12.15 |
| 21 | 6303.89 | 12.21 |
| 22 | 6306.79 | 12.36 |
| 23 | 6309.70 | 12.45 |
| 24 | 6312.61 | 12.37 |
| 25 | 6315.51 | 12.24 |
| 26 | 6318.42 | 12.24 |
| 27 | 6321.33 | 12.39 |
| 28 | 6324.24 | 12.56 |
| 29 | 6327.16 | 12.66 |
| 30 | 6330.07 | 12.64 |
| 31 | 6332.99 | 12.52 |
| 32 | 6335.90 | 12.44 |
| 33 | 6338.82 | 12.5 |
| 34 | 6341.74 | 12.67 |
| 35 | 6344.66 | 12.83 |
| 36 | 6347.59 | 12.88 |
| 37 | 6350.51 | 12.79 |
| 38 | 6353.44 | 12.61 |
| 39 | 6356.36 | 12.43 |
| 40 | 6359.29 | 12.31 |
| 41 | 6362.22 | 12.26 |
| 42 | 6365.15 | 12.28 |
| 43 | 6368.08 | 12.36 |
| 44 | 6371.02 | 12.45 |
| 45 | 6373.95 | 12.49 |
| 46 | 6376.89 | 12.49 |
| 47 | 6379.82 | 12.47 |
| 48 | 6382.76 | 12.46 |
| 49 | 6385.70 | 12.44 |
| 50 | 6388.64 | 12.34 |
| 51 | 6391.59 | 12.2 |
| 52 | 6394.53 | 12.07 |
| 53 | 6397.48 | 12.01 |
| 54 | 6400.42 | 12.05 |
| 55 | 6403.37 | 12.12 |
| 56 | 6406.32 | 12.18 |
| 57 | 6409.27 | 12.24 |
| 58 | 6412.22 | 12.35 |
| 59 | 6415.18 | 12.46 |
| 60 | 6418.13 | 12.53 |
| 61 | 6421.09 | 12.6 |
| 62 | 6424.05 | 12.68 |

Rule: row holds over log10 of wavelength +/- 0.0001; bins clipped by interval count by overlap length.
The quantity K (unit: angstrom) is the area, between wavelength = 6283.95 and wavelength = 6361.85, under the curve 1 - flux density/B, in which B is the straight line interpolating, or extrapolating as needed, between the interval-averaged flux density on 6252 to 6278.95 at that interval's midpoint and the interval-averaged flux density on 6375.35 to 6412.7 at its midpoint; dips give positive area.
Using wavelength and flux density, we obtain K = -1.24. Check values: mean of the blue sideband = 12.3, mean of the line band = 12.5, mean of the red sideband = 12.3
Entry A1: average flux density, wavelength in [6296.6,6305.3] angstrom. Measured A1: 12.2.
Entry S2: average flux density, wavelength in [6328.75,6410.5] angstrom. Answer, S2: 12.4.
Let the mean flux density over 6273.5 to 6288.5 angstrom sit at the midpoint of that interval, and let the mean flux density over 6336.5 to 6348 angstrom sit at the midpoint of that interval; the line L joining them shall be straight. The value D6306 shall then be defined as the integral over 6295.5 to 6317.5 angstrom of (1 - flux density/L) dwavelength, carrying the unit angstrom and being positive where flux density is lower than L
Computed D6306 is 0.6 angstrom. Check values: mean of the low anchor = 12.6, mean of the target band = 12.3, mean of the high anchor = 12.7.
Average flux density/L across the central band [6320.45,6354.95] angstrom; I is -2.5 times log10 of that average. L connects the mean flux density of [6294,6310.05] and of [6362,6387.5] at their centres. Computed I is -0.02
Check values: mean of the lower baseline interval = 12.3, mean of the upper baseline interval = 12.4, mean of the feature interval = 12.6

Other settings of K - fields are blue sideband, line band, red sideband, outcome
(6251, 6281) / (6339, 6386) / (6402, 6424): -0.64 angstrom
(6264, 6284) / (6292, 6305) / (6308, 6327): 0.21 angstrom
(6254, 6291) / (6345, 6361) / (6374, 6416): -0.39 angstrom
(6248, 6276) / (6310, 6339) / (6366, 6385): -0.25 angstrom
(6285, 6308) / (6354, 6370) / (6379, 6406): -0.10 angstrom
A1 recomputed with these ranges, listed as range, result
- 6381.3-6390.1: 12.4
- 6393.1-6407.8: 12.1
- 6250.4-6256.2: 12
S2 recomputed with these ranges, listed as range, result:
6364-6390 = 12.4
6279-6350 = 12.5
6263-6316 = 12.4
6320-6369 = 12.5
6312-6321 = 12.3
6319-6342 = 12.5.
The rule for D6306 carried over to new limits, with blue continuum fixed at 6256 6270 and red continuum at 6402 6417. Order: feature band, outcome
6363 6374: -0.11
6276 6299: -0.51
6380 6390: -0.13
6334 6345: -0.32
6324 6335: -0.33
